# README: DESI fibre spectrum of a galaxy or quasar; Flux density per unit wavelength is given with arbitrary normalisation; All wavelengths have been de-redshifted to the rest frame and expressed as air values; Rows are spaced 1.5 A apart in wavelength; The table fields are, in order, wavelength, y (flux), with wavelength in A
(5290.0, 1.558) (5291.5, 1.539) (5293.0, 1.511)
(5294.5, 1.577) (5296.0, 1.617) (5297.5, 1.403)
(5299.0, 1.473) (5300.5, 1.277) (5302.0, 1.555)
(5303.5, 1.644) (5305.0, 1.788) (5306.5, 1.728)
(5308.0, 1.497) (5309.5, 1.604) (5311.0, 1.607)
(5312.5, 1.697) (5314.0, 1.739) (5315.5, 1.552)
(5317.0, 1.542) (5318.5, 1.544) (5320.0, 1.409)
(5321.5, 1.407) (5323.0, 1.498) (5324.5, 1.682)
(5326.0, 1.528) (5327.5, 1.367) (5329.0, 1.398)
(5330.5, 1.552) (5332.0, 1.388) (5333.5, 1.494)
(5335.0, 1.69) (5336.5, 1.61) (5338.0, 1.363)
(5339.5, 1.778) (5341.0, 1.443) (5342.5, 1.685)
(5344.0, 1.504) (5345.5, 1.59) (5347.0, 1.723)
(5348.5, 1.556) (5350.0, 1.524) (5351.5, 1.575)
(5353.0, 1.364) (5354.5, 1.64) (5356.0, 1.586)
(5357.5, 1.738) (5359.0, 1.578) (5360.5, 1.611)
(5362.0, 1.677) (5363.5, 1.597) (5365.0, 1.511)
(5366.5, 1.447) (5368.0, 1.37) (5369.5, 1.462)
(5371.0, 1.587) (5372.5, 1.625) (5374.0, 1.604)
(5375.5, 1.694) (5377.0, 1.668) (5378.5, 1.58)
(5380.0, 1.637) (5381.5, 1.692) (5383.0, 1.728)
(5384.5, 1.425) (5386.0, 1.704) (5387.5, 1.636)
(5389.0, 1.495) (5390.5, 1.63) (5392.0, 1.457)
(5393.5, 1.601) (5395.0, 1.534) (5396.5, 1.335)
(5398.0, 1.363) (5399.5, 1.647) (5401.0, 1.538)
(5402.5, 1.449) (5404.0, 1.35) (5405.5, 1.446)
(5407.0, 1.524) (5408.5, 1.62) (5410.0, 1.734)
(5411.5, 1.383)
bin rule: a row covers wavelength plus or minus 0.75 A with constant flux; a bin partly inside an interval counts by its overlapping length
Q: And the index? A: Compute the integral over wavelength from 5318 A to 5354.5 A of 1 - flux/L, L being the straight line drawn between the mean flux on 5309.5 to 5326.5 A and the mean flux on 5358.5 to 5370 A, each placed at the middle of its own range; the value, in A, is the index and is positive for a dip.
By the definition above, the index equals 0.5 A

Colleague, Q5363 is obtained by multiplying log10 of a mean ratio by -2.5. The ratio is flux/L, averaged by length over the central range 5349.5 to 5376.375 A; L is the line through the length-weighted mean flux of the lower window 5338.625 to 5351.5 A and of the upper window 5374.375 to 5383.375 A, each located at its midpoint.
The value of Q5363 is 0.04 mag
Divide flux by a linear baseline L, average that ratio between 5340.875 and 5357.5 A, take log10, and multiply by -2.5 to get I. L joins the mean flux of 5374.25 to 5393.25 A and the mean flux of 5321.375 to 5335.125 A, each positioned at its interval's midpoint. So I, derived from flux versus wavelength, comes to -0.025 mag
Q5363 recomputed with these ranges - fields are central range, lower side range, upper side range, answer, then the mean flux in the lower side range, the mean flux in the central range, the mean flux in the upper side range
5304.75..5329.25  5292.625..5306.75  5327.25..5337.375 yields -0.02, 1.55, 1.56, 1.5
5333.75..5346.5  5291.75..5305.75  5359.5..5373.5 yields -0.03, 1.54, 1.58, 1.54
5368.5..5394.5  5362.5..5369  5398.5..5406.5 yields -0.08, 1.49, 1.6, 1.48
